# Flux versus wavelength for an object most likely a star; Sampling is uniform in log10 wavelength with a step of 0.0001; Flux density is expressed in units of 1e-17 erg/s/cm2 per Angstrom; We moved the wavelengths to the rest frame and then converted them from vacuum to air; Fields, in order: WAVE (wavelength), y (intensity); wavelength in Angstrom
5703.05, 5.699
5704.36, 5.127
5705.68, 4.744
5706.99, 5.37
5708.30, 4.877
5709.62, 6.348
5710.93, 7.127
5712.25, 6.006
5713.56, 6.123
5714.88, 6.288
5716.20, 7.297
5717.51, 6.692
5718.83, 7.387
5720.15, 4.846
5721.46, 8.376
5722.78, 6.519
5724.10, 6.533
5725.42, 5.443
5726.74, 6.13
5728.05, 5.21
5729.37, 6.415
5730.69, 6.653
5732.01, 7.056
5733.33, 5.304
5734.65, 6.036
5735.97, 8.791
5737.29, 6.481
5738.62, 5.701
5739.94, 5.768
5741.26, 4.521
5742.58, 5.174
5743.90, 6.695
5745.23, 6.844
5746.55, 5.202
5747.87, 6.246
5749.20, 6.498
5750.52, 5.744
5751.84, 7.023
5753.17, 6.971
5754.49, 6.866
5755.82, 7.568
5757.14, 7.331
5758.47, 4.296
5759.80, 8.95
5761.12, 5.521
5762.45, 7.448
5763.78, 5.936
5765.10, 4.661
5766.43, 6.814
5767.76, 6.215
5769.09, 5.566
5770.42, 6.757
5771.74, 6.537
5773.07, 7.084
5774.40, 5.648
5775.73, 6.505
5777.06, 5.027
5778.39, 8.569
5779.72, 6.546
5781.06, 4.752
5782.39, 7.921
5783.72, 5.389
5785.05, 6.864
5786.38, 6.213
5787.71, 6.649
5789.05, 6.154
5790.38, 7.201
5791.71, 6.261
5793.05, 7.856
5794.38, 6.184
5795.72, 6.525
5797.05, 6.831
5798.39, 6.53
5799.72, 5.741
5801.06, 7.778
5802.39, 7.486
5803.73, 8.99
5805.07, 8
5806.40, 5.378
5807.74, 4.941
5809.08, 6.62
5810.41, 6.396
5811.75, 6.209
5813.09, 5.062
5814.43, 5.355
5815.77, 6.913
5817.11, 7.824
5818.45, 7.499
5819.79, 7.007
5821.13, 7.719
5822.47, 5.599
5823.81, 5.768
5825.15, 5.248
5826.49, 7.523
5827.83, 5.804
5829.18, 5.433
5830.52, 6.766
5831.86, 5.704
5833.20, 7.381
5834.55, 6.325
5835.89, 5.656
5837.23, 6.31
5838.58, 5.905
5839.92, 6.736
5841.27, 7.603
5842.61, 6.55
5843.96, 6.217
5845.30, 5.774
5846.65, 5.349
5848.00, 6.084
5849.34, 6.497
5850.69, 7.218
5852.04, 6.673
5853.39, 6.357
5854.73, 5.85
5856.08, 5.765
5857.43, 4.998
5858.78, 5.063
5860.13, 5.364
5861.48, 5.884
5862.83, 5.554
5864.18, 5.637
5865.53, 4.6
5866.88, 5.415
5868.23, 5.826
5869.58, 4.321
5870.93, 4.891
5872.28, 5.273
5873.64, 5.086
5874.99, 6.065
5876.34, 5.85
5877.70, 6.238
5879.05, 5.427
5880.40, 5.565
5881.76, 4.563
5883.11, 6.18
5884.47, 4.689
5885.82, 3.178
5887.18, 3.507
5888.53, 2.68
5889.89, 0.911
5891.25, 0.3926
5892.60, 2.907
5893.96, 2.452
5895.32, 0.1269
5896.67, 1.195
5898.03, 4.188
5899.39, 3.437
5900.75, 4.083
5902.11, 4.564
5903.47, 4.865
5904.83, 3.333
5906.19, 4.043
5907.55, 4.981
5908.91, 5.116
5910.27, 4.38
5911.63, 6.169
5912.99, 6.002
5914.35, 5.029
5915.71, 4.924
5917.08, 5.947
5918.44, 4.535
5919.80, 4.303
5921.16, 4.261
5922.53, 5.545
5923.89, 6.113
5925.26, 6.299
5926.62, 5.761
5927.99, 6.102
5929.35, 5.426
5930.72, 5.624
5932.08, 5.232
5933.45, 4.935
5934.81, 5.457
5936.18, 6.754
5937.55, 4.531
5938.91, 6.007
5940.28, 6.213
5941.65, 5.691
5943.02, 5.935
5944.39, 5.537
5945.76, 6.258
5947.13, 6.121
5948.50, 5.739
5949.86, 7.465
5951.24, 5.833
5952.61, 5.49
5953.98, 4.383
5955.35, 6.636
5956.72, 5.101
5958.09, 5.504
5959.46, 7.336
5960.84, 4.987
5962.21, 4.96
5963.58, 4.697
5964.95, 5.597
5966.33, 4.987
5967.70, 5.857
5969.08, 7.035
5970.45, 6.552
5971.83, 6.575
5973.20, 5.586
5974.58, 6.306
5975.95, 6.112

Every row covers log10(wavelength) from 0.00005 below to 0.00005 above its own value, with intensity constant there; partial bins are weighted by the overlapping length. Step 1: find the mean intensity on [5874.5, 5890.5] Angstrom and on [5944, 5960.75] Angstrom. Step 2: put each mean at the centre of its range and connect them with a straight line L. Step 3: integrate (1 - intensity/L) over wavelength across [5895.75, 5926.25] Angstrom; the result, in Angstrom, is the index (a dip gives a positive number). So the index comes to 2.81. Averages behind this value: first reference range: 4.57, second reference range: 5.92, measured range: 4.67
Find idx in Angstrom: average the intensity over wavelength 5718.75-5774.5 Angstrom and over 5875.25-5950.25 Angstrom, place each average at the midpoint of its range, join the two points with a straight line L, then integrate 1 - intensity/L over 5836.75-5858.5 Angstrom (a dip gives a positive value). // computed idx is -3.34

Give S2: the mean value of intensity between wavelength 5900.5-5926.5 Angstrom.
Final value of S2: 5.01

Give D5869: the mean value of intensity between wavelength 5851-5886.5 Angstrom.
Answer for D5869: 5.41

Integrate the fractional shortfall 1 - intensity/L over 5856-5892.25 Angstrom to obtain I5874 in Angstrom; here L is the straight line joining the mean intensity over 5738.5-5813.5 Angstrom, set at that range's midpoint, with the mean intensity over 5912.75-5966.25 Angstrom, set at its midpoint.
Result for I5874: 7.3 Angstrom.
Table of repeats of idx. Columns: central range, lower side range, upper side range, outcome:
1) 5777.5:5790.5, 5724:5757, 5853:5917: -1.8 Angstrom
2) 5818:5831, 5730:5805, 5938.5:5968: -0.3 Angstrom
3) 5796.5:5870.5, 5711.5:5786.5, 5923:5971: -1.3 Angstrom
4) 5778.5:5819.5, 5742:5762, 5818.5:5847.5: -1.6 Angstrom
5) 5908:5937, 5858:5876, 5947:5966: 0.7 Angstrom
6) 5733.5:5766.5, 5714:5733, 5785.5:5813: 1.0 Angstrom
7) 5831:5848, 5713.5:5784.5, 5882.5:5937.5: -3.3 Angstrom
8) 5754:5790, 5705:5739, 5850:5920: -4.0 Angstrom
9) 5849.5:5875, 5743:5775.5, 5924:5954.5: 2.0 Angstrom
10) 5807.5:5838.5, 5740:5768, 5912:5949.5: -1.5 Angstrom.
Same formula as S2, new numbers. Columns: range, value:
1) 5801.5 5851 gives 6.46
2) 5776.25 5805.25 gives 6.77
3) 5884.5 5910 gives 3.17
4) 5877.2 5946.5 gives 4.66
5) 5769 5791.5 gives 6.45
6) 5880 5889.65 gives 4.14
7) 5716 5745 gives 6.31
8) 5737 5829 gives 6.44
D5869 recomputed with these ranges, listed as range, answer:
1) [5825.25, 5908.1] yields 5.06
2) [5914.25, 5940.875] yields 5.46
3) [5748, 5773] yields 6.49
